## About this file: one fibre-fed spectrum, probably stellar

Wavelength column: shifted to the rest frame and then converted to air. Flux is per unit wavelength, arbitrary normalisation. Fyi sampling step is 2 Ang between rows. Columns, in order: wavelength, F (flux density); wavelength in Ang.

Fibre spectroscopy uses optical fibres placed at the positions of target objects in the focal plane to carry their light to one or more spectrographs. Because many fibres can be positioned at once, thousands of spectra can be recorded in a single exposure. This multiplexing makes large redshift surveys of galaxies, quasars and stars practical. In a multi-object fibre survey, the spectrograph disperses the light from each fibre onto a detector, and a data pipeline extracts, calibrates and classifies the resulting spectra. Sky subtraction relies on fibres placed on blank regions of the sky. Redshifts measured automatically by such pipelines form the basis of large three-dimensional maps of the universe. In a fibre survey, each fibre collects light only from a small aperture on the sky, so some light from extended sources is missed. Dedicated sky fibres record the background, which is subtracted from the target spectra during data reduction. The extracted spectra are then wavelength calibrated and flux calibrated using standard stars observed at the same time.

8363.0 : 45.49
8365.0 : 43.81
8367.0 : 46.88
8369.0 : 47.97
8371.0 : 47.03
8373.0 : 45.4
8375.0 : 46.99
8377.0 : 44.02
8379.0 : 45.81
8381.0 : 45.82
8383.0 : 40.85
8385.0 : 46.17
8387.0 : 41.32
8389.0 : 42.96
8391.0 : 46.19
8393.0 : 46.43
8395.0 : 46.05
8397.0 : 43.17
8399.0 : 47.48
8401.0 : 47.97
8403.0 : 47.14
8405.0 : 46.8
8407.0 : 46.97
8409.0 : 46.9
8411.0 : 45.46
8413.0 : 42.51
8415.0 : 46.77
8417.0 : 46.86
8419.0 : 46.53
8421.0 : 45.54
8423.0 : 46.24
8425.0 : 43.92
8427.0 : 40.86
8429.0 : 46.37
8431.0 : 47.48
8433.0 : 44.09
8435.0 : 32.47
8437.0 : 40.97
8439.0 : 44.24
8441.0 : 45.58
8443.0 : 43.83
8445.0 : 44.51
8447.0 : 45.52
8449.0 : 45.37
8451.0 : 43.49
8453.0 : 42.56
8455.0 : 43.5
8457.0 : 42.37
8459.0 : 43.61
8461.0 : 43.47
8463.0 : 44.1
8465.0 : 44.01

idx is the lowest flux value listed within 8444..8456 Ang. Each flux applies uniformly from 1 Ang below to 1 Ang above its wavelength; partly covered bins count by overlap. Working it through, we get 42.56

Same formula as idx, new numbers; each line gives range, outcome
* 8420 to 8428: 40.86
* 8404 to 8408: 46.8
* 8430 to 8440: 32.47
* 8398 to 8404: 47.14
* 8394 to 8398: 43.17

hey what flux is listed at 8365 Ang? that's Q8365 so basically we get 43.81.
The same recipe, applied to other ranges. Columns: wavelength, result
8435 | 32.47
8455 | 43.5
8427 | 40.86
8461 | 43.47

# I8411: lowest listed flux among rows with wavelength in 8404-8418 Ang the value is 42.51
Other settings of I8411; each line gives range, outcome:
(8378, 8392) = 40.85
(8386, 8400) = 41.32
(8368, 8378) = 44.02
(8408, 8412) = 45.46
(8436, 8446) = 40.97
